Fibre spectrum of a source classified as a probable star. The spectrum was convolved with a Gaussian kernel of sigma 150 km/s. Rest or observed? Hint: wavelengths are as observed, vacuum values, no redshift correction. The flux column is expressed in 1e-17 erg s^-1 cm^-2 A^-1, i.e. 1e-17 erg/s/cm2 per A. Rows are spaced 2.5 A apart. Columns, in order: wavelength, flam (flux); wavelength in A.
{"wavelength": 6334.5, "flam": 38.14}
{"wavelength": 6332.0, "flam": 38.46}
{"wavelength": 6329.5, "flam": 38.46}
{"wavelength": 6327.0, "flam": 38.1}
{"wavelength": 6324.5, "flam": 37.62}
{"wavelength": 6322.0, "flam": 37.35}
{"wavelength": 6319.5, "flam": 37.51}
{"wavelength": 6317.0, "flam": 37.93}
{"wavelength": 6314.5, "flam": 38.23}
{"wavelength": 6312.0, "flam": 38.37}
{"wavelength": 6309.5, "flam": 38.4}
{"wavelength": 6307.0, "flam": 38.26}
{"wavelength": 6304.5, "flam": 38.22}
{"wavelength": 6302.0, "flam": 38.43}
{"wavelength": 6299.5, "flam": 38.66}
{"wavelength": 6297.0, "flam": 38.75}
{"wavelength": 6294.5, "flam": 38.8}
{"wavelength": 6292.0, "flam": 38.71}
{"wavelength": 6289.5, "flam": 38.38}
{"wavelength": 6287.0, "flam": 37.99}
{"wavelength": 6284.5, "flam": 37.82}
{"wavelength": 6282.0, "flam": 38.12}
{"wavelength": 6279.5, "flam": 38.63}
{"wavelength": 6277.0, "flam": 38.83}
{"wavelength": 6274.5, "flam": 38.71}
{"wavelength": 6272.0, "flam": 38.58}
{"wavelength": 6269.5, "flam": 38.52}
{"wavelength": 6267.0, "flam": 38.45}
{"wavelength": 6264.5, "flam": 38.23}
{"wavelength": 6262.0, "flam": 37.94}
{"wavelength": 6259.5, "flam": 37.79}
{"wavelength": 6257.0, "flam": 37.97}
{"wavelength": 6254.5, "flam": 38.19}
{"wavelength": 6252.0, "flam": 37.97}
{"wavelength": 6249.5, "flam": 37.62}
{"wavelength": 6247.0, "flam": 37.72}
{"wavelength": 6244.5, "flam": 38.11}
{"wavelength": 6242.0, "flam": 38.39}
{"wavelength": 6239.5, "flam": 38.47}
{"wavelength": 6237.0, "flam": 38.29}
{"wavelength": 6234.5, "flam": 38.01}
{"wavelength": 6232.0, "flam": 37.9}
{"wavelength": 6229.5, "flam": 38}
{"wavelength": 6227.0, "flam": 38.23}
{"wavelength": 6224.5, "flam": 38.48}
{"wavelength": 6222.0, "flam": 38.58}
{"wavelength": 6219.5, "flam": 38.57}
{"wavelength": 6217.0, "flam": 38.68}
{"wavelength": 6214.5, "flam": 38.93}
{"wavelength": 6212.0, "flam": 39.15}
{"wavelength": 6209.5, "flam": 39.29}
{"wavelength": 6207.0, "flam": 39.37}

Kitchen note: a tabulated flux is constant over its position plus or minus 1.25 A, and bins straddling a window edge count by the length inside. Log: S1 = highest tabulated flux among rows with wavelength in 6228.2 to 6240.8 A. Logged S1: 38.47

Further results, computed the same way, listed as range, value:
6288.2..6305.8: 38.8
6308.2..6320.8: 38.4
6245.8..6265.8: 38.23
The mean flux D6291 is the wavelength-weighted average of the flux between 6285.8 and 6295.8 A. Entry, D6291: 38.5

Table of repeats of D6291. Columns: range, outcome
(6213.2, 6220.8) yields 38.7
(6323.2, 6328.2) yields 37.9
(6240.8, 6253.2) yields 38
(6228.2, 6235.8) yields 38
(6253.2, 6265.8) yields 38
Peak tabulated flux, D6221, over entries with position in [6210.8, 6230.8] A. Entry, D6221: 39.15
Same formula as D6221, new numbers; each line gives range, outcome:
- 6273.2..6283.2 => 38.83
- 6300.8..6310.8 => 38.43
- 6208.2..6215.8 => 39.29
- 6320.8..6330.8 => 38.46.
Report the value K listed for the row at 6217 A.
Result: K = 38.68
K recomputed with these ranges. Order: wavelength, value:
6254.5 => 38.19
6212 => 39.15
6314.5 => 38.23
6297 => 38.75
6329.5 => 38.46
